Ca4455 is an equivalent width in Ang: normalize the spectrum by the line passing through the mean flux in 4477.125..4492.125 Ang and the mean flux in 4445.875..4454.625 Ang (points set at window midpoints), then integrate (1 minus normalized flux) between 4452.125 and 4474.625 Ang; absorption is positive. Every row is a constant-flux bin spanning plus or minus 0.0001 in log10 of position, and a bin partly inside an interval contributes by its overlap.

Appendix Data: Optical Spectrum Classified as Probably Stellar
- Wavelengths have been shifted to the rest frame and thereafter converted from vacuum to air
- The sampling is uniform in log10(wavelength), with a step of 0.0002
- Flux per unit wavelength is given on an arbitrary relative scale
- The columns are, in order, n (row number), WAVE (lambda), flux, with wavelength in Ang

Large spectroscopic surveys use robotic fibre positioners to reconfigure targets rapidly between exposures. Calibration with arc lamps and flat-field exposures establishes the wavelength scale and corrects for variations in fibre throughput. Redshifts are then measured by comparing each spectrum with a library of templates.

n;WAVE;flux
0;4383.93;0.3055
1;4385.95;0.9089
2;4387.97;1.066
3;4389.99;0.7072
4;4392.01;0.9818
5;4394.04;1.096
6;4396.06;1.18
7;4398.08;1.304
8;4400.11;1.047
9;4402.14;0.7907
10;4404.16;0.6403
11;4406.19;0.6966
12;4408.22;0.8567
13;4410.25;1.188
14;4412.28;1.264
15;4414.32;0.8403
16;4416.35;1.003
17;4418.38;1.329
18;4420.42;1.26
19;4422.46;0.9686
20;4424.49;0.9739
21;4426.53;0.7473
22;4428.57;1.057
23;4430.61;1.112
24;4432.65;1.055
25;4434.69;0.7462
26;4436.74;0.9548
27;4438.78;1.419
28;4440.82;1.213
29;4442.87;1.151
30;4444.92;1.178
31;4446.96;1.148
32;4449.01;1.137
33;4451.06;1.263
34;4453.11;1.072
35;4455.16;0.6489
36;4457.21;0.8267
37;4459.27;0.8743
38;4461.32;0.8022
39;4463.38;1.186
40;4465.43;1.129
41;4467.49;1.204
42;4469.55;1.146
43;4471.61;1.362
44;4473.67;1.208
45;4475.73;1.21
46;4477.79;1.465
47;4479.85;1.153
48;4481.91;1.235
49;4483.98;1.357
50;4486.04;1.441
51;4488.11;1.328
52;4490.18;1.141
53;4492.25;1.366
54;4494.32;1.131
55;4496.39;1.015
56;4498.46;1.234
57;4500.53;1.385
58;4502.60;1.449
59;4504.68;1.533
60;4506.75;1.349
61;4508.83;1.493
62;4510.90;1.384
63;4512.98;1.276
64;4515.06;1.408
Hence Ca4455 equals 2.9 Ang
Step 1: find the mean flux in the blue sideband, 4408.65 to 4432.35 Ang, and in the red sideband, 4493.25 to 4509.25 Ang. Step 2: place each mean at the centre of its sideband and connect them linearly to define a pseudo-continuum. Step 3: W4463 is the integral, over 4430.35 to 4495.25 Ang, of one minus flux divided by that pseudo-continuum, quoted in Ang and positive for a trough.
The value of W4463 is 2.7 Ang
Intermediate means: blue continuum 1.06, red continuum 1.32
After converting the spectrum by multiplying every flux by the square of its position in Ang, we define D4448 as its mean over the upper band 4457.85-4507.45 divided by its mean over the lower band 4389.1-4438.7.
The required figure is 1.27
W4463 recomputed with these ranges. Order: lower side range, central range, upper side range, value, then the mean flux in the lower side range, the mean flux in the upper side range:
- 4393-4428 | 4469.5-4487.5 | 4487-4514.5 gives -0.78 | 1.01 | 1.32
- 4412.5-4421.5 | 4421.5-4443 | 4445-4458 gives 0.95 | 1.12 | 1.03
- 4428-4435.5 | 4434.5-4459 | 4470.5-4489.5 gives 0.41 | 0.996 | 1.3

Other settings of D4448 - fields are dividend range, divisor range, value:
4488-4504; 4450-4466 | 1.32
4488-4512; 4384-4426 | 1.39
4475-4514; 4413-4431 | 1.31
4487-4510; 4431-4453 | 1.20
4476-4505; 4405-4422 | 1.28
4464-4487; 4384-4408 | 1.42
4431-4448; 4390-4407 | 1.18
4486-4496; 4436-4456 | 1.13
